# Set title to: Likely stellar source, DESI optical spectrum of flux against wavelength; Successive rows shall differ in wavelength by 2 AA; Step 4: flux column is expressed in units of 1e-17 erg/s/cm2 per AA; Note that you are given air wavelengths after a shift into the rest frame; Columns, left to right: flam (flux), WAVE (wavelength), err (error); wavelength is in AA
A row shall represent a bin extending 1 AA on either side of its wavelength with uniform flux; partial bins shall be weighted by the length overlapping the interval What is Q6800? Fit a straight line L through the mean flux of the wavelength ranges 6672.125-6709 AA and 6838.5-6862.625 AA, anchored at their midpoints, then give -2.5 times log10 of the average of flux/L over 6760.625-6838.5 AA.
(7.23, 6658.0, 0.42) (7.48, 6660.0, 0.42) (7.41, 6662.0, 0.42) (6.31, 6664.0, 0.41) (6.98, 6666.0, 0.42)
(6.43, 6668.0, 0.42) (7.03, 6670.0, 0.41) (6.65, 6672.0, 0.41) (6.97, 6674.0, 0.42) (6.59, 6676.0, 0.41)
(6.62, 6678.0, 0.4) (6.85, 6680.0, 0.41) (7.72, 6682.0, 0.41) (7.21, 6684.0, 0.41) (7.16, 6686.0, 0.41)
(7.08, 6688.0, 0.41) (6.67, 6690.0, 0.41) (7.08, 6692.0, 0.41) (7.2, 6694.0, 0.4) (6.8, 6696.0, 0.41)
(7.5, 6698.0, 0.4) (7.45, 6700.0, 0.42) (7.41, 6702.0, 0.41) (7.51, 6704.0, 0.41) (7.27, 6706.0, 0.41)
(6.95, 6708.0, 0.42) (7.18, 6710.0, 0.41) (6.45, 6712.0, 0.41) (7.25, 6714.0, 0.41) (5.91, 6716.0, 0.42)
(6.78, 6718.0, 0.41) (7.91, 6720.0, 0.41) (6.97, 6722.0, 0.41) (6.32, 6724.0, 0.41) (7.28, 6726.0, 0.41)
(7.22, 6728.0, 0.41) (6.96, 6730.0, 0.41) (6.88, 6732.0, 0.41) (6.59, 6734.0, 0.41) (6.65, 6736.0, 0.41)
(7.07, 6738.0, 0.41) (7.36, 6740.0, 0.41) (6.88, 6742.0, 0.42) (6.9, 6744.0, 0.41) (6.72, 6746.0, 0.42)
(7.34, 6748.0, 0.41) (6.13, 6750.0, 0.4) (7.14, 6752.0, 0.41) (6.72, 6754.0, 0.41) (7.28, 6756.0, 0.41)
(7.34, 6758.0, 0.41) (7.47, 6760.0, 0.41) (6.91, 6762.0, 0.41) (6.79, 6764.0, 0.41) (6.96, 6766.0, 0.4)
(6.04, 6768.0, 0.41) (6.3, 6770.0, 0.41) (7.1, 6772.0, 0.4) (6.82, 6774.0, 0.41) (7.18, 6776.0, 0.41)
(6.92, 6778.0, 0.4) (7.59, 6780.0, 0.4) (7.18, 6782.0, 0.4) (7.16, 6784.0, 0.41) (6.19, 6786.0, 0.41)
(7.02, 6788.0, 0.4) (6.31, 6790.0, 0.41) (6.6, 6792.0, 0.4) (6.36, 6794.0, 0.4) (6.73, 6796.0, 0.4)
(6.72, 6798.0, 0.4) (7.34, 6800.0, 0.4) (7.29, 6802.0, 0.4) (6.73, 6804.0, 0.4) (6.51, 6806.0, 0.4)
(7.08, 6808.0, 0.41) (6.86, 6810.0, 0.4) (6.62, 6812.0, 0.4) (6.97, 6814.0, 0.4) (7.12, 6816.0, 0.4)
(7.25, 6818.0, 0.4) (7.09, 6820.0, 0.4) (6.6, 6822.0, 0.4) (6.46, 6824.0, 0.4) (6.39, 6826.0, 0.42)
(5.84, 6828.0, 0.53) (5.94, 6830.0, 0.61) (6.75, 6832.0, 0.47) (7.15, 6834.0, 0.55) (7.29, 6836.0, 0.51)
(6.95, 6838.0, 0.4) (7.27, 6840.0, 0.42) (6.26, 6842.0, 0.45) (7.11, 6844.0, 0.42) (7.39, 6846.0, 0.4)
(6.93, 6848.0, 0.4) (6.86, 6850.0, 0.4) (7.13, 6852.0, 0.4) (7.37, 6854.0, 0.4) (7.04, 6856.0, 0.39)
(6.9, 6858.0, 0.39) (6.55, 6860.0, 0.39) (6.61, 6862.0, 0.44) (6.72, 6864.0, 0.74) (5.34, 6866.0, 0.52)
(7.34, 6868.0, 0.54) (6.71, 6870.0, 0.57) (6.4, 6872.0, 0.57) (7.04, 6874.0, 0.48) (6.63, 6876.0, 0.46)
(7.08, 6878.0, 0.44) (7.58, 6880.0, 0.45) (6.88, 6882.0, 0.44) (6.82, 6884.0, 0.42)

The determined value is 0.03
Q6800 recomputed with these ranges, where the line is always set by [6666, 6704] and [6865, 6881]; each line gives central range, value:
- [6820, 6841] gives 0.02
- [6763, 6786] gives 0.00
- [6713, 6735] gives 0.01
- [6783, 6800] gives 0.03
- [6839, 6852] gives -0.03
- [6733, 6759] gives 0.00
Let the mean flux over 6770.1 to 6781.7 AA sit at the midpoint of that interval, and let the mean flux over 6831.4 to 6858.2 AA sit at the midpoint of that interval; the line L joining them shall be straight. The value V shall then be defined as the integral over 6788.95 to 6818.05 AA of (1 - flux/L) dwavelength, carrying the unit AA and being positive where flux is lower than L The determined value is 0.96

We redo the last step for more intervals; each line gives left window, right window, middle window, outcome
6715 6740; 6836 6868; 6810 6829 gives 0.43 AA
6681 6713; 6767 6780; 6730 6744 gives 0.12 AA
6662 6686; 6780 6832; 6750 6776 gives -0.35 AA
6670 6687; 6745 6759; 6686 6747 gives -0.40 AA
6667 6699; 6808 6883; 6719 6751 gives -0.11 AA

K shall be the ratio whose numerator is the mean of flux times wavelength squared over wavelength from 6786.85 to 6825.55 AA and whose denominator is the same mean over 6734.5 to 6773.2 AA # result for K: 1.0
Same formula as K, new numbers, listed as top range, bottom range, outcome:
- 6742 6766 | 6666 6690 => 1.03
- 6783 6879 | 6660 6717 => 1.01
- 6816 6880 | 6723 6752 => 1.02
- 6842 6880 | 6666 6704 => 1.02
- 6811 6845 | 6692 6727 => 0.99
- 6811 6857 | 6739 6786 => 1.01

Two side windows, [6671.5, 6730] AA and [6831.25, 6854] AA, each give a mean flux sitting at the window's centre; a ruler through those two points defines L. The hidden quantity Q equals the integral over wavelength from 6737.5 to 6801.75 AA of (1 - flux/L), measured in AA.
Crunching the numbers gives 1.2 AA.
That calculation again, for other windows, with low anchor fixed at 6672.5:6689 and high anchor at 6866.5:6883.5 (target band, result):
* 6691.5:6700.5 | -0.2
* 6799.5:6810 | 0.0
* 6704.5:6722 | 0.0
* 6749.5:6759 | 0.0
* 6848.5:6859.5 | -0.2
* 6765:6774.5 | 0.4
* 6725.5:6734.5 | 0.0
